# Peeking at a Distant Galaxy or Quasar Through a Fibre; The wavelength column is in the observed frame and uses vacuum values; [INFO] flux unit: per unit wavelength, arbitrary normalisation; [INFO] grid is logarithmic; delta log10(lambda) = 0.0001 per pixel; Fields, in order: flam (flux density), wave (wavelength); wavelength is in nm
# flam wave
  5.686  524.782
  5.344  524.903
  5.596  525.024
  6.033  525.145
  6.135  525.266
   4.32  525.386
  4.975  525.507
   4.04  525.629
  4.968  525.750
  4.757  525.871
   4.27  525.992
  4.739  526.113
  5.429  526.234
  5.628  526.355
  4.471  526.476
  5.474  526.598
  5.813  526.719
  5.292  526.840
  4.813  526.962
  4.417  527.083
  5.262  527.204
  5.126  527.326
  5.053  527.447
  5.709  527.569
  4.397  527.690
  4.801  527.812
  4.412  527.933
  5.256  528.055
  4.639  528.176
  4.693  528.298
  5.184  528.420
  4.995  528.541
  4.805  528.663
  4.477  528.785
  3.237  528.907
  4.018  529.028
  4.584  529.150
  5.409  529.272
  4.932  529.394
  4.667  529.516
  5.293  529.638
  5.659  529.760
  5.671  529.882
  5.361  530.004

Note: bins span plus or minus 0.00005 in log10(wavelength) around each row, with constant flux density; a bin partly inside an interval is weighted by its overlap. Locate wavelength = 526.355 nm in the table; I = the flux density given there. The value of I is 5.628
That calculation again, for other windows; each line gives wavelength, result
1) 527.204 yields 5.262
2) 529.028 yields 4.018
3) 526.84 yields 5.292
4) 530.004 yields 5.361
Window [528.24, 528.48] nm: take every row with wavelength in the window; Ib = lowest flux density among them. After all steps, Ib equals 4.693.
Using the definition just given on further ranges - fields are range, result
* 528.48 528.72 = 4.805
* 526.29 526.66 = 4.471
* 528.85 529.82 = 3.237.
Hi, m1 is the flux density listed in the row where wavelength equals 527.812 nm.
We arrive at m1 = 4.801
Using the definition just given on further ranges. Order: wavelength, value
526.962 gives 4.813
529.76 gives 5.659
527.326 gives 5.126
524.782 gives 5.686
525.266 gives 6.135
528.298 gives 4.693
